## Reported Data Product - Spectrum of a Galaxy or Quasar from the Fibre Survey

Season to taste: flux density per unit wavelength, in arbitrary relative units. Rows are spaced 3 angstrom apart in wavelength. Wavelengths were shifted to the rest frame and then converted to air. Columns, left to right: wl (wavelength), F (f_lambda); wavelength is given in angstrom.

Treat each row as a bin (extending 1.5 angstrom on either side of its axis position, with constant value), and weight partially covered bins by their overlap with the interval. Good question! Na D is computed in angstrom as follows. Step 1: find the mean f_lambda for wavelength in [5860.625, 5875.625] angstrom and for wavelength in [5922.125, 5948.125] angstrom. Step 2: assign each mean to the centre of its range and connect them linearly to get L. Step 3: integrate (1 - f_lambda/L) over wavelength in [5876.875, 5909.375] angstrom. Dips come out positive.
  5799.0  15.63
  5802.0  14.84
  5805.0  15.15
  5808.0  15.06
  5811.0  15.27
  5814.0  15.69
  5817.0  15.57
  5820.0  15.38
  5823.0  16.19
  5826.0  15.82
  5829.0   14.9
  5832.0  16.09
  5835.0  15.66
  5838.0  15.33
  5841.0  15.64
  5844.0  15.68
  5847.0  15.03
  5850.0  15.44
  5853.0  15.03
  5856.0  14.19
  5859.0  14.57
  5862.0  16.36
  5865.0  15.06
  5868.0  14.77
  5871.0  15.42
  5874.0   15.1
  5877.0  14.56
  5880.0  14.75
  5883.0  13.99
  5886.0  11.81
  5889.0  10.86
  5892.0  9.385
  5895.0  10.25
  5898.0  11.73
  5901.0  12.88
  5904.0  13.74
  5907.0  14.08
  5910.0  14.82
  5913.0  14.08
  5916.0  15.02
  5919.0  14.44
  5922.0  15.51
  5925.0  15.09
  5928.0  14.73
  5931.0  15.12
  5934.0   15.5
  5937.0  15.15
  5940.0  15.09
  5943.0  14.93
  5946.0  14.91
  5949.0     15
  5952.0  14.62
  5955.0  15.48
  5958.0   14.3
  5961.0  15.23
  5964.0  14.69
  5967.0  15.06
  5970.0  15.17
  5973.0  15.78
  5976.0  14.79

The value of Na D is 5.8 angstrom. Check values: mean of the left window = 15.3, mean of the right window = 15.1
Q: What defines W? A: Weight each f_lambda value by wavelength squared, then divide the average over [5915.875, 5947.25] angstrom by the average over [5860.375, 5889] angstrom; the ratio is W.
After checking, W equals 1.06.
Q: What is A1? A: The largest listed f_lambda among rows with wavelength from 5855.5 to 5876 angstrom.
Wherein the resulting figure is 16.36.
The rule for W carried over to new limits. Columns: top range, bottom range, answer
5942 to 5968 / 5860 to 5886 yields 1.04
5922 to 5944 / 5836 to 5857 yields 1.02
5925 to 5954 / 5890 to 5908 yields 1.28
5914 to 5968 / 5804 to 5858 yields 1.01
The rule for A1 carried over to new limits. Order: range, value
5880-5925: 15.51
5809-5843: 16.19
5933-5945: 15.5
